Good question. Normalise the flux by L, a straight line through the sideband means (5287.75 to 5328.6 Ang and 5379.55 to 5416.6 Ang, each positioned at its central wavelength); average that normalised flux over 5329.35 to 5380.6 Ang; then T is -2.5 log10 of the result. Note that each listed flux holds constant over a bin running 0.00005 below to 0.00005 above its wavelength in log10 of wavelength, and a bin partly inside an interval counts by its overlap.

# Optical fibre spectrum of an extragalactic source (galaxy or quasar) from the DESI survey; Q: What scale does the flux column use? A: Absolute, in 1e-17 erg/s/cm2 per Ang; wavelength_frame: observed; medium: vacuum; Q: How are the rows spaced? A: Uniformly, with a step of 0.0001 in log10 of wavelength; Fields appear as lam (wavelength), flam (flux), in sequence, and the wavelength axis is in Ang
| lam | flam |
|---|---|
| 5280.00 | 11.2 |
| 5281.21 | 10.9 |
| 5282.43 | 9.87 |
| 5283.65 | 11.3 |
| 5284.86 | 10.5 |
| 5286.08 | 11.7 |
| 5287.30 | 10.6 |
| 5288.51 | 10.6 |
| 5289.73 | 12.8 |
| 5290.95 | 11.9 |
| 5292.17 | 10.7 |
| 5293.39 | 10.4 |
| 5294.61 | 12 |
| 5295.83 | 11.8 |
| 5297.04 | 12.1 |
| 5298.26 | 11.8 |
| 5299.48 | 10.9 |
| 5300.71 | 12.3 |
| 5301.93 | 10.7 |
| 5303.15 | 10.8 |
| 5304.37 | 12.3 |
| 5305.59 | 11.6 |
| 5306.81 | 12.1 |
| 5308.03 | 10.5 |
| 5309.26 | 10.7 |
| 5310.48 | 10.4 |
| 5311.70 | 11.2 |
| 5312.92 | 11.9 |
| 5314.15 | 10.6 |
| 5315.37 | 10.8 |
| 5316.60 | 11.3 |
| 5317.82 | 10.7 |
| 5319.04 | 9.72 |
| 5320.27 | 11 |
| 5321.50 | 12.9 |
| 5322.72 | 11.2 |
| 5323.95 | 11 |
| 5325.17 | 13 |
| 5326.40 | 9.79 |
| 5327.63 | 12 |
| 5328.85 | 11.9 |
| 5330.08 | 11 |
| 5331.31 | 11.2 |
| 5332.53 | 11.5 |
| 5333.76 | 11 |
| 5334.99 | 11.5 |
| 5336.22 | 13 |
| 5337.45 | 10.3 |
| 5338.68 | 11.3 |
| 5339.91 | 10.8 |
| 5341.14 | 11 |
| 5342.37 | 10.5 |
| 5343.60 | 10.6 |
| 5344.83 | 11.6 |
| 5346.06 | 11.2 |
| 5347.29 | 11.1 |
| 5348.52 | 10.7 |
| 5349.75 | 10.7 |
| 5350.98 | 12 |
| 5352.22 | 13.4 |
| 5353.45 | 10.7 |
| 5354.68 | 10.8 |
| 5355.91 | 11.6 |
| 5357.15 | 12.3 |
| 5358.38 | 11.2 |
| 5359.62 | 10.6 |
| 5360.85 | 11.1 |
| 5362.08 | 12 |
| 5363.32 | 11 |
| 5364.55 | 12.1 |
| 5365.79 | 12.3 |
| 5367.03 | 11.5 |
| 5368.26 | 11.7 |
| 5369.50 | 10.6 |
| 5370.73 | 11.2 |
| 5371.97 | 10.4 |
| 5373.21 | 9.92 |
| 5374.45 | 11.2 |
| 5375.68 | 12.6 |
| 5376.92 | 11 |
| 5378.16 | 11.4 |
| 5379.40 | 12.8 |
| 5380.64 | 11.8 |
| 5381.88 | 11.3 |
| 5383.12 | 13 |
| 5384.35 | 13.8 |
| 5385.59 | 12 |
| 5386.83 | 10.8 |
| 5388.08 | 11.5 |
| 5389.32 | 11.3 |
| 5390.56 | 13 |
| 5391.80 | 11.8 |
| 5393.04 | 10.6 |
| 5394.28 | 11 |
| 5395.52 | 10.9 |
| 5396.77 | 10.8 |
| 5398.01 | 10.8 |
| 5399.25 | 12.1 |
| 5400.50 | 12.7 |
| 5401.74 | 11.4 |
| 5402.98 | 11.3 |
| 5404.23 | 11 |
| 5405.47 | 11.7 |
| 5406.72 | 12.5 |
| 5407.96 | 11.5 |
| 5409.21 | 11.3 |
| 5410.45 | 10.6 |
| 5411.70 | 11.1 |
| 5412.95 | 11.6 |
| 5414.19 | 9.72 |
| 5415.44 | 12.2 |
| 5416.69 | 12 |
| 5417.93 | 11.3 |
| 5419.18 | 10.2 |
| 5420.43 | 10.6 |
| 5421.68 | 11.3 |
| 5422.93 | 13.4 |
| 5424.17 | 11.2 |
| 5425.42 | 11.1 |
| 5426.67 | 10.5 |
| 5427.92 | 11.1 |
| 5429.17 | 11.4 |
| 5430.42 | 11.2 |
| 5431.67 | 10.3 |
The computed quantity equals 0.01 mag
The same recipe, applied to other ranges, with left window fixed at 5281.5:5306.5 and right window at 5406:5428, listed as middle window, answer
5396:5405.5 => -0.01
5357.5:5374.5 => 0.01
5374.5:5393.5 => -0.06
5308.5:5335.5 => 0.01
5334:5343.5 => 0.02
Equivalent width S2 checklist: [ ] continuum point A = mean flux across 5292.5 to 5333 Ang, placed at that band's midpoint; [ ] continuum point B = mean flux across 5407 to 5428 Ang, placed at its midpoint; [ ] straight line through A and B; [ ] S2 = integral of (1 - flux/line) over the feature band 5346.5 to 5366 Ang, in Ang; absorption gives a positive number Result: -0.3 Ang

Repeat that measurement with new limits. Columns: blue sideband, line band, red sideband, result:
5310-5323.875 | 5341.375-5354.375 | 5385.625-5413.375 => -0.03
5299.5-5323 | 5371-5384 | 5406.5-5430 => -0.39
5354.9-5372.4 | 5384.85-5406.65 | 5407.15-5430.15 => -0.36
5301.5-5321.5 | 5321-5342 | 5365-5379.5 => -0.47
